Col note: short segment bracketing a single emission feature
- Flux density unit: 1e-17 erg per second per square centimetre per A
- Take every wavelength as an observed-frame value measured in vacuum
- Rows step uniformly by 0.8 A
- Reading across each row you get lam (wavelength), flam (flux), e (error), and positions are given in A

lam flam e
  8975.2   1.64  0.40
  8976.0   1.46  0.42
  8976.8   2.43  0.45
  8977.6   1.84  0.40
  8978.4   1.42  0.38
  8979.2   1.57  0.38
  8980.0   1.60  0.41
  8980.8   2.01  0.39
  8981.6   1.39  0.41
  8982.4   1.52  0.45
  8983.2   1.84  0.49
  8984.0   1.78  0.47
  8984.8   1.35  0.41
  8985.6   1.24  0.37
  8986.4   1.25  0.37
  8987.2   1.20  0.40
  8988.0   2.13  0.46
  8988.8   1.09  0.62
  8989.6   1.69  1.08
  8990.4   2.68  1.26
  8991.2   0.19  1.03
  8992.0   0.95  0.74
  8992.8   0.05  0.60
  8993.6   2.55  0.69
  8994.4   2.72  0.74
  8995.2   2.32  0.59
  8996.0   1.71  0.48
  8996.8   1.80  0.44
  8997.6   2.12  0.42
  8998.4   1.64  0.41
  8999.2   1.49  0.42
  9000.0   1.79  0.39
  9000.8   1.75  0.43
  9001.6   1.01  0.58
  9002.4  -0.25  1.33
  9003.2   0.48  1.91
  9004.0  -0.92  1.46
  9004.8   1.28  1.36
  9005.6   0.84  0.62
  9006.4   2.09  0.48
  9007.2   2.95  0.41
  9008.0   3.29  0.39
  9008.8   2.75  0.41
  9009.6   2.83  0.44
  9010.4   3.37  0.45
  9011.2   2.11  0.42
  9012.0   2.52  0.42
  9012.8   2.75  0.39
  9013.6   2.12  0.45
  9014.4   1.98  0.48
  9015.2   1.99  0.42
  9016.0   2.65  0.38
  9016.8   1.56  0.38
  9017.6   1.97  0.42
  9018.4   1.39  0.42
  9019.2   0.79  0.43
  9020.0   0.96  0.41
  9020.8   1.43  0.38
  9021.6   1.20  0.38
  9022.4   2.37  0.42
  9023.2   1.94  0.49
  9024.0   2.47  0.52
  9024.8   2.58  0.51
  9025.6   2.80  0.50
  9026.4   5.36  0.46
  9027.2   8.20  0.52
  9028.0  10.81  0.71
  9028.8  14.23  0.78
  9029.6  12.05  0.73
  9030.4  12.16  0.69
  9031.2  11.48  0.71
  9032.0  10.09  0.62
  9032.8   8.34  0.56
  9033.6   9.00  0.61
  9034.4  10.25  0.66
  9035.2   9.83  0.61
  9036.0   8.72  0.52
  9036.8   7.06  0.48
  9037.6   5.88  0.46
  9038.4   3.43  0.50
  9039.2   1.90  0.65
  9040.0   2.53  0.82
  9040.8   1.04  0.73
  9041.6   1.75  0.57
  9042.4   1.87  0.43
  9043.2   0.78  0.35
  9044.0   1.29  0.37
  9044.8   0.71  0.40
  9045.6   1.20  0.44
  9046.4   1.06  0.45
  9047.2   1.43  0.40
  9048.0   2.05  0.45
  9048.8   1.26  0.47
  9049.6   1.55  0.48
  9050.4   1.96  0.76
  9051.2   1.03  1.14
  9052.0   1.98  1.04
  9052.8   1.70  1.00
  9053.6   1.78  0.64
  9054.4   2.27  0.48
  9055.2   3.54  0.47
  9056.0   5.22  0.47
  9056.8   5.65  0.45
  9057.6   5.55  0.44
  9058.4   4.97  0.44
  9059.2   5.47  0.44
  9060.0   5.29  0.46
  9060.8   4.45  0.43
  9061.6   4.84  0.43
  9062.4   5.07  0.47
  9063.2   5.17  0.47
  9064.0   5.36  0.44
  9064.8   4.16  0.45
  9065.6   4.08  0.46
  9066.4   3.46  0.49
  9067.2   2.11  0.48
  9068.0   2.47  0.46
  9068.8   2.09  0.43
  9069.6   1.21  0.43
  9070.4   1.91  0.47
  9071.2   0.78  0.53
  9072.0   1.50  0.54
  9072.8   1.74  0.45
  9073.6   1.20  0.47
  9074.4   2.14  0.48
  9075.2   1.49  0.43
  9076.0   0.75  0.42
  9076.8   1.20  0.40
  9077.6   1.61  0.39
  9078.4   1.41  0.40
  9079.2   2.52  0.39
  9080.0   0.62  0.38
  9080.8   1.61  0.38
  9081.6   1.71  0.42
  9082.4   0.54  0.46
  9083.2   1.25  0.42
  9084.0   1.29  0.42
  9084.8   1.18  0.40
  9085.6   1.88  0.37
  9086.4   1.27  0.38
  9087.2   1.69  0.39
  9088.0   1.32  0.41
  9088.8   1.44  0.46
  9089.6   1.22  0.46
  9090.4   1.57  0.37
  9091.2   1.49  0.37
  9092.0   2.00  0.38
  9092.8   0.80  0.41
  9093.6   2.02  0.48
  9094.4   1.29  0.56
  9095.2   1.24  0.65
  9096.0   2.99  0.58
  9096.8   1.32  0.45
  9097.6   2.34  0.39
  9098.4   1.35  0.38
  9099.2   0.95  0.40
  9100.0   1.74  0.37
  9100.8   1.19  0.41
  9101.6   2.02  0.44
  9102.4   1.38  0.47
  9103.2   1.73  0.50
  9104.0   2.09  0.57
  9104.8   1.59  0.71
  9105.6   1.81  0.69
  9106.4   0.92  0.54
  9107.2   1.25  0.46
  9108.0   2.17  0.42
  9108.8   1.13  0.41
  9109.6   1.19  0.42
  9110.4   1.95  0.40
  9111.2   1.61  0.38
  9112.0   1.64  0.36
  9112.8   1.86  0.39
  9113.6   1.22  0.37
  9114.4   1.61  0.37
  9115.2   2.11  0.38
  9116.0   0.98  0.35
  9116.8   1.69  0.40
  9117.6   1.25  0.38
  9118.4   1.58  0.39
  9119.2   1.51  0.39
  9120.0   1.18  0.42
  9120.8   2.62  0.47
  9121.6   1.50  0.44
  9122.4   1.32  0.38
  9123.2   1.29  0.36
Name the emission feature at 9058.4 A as [N II]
